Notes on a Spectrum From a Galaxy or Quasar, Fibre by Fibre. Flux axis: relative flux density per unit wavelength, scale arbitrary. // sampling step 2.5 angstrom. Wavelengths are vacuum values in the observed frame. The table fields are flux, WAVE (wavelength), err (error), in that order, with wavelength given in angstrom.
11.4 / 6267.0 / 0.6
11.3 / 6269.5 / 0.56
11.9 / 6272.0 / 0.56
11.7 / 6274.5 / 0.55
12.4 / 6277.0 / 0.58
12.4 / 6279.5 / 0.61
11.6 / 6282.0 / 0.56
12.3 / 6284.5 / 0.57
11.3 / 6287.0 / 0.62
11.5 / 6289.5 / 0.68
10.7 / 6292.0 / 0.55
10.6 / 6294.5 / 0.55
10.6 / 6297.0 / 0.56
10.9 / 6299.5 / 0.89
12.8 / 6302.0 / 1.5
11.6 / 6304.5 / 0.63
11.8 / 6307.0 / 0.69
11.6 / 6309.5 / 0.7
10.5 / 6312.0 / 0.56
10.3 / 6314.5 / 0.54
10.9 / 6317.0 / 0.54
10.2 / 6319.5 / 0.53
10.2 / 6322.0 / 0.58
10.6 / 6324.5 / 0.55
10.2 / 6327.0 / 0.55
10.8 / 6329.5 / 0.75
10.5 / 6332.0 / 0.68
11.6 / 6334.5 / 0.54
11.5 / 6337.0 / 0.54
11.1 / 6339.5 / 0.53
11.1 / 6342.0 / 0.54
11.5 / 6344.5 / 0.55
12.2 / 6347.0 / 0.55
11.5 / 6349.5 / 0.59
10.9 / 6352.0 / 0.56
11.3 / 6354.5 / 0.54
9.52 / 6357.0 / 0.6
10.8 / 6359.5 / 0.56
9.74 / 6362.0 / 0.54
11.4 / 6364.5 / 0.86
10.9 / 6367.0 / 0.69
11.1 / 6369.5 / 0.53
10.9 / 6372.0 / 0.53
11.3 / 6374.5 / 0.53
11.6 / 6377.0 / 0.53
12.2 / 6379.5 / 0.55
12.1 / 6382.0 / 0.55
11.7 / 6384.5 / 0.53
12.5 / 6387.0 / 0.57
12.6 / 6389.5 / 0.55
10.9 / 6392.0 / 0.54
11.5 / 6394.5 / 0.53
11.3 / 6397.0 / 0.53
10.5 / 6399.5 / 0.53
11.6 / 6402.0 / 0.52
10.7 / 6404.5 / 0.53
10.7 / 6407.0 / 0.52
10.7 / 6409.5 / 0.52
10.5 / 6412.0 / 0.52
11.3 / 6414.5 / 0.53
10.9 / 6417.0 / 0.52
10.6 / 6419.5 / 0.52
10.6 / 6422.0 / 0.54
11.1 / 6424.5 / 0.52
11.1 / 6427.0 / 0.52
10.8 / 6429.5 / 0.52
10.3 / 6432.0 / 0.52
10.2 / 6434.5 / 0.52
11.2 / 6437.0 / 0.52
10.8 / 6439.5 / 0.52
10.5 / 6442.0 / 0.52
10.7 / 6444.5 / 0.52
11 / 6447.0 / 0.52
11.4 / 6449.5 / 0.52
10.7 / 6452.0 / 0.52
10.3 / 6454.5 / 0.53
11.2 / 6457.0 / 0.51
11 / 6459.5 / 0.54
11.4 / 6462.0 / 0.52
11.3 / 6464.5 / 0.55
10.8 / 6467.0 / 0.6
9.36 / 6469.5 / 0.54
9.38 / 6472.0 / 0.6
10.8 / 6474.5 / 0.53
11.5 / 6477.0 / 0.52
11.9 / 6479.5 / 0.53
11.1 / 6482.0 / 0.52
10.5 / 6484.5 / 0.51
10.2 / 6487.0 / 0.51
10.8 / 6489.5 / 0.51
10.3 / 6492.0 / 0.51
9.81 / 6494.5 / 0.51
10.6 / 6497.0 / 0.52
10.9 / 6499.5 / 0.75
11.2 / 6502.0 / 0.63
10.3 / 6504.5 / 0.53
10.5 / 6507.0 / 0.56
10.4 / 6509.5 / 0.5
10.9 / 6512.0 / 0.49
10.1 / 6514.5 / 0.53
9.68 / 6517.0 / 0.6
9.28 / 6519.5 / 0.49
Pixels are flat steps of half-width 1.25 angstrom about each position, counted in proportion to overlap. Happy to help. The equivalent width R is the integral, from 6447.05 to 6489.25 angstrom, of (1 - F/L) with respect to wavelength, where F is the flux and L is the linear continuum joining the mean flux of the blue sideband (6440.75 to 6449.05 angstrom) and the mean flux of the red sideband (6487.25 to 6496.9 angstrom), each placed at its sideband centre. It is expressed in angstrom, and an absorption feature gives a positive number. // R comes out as -1.0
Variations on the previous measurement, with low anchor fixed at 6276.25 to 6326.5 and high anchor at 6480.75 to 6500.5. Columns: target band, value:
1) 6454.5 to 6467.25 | -0.5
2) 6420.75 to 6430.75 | -0.1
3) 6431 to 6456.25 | -0.1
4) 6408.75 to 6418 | 0.0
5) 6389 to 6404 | -0.6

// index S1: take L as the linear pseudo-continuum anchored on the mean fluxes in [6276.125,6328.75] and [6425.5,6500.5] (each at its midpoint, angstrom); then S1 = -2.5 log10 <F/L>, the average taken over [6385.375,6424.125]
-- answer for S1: -0.02 mag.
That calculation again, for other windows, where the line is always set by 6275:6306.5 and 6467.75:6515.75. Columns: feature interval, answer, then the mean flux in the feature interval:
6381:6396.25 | -0.07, 11.9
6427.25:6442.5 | 0.02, 10.7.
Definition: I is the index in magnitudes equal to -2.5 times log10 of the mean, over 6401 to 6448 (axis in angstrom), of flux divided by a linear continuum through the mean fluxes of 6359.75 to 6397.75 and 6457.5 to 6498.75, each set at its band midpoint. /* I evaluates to 0.03 mag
